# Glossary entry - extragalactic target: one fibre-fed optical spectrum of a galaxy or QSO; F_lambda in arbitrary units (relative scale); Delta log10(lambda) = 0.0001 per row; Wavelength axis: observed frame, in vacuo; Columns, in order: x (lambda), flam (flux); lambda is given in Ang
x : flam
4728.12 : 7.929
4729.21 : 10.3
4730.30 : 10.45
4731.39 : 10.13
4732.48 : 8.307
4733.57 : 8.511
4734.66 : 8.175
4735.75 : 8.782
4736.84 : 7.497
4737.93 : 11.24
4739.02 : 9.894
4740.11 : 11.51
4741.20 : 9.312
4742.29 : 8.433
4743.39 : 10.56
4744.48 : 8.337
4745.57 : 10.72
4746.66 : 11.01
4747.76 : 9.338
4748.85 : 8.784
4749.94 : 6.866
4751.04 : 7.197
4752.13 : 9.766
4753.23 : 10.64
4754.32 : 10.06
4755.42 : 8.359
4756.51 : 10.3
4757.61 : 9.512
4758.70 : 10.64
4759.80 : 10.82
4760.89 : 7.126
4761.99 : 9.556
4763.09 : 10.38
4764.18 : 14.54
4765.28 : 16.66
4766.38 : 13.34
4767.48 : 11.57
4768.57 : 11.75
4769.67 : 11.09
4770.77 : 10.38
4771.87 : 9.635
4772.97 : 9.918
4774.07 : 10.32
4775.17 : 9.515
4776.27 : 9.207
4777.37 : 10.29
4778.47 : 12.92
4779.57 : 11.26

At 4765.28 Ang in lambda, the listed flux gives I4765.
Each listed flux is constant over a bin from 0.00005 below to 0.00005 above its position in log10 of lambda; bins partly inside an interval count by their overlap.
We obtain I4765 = 16.66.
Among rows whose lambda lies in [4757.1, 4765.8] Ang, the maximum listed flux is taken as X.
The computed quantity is 16.66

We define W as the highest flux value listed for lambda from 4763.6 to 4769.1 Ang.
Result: 16.66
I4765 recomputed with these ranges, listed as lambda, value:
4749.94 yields 6.866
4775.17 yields 9.515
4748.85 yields 8.784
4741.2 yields 9.312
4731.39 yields 10.13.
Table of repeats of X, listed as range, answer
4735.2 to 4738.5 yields 11.24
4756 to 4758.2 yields 10.3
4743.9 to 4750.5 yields 11.01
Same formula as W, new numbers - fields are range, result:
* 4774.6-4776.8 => 9.515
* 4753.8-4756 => 10.06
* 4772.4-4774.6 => 10.32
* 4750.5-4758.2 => 10.64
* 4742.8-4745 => 10.56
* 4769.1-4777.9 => 11.09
